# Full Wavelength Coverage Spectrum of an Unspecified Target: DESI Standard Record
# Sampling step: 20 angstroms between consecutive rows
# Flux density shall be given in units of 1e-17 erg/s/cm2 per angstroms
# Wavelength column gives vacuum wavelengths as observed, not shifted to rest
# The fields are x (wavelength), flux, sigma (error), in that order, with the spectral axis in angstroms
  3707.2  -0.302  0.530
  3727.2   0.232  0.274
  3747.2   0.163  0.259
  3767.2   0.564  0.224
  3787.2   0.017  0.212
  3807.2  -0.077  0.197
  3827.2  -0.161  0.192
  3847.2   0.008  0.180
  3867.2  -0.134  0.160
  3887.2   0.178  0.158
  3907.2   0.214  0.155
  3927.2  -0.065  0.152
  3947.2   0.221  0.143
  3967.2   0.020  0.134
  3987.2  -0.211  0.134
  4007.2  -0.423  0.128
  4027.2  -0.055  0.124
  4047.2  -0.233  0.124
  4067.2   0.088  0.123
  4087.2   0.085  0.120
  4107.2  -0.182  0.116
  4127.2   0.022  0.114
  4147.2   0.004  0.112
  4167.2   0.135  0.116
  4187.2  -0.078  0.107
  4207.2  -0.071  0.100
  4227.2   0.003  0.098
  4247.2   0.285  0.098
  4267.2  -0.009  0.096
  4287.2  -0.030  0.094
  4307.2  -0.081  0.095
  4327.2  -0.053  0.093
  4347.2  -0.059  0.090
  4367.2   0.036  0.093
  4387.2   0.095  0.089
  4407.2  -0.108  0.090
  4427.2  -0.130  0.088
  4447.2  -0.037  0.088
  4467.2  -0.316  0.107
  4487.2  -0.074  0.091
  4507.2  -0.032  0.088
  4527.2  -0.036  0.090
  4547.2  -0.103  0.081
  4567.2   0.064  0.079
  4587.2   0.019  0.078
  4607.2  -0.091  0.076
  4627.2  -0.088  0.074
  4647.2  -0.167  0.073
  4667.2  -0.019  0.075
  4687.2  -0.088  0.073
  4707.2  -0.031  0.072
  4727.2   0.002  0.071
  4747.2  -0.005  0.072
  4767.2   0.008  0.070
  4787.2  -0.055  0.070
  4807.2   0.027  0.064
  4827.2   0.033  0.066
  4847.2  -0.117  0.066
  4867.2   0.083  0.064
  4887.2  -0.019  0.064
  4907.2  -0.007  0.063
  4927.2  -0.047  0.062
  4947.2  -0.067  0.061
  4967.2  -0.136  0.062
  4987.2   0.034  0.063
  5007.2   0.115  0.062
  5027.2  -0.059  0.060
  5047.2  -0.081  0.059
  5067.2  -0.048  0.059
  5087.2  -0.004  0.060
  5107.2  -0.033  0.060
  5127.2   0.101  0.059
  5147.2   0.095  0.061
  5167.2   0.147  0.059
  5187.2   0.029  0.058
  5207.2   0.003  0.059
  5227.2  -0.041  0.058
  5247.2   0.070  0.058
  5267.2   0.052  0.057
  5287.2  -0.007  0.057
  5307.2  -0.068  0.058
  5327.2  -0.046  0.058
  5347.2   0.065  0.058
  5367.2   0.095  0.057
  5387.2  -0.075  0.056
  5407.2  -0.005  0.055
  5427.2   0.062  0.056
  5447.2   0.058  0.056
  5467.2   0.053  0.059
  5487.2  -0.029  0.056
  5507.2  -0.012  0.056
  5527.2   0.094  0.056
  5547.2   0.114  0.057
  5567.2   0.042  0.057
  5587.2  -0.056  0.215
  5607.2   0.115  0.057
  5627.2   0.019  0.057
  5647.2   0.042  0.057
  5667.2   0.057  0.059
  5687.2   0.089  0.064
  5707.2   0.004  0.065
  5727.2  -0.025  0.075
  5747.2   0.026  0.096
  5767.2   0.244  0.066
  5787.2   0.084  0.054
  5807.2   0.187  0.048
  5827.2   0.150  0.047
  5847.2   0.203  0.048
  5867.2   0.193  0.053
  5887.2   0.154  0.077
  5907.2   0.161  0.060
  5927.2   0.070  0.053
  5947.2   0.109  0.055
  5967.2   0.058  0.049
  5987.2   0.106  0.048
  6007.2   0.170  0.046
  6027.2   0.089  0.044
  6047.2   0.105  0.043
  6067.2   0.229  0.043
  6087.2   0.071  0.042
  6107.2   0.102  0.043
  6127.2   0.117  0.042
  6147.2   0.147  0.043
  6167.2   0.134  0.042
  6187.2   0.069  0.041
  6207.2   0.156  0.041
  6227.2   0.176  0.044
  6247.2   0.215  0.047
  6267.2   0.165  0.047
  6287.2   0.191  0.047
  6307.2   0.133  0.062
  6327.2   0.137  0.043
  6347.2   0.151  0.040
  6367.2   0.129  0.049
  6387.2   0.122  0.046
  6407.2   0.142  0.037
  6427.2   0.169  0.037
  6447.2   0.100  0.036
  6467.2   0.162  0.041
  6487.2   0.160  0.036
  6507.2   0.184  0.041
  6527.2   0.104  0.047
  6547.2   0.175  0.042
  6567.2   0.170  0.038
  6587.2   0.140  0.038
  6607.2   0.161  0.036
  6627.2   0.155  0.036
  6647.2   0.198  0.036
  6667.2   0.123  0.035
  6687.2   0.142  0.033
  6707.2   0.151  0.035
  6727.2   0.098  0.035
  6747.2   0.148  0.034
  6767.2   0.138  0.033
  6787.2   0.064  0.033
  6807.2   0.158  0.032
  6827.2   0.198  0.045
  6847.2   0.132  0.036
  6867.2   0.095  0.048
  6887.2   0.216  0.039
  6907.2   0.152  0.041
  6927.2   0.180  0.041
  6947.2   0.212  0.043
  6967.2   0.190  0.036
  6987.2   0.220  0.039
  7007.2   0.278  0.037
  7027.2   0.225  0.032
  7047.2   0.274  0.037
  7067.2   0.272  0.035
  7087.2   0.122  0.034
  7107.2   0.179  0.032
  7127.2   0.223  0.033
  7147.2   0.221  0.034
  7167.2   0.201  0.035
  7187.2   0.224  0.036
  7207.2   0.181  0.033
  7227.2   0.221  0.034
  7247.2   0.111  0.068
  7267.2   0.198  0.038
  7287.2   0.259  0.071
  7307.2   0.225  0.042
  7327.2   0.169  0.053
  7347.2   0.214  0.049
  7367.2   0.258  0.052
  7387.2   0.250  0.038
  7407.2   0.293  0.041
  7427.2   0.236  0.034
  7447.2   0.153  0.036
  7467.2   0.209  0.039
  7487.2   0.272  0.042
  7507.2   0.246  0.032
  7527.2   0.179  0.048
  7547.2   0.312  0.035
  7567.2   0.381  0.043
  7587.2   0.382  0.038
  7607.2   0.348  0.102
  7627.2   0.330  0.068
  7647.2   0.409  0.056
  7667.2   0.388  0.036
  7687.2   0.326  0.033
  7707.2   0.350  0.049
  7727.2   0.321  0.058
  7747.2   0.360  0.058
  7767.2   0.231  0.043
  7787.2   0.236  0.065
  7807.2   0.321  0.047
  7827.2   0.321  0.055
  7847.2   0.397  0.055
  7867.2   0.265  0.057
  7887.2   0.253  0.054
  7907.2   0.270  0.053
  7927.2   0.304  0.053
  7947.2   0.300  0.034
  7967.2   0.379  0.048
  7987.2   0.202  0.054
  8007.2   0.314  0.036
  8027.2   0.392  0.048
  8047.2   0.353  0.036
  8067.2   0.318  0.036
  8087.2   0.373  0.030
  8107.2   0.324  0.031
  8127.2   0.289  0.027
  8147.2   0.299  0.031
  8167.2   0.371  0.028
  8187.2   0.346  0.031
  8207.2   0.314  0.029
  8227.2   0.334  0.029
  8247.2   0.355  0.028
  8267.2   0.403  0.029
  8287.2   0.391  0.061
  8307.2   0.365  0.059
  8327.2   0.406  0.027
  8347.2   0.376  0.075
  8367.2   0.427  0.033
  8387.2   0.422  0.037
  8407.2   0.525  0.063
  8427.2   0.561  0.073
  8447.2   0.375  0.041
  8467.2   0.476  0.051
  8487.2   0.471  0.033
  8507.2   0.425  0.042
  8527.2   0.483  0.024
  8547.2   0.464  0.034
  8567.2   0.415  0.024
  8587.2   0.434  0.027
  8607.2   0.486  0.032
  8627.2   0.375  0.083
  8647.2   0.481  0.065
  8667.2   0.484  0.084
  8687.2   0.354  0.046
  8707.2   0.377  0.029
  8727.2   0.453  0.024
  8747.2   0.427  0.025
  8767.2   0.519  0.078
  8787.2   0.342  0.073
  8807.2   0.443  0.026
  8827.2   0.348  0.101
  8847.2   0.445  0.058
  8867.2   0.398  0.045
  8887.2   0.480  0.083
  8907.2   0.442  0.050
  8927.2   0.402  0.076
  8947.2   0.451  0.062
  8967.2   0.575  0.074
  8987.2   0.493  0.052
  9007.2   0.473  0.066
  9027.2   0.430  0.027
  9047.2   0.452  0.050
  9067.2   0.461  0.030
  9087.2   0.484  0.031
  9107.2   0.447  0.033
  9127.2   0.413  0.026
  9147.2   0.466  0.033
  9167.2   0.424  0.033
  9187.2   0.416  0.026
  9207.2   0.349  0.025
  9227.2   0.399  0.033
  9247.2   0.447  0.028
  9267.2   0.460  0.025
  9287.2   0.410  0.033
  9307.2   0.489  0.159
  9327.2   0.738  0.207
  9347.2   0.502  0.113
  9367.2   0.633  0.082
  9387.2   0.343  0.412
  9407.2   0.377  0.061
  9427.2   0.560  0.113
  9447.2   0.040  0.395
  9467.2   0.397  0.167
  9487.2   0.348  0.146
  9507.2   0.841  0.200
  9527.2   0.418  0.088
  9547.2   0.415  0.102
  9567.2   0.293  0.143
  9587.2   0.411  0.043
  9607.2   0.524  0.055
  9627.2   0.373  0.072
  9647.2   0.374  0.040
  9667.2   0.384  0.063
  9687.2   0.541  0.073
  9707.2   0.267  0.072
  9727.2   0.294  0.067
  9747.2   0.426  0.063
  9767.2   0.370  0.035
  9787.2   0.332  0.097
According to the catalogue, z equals 0.893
